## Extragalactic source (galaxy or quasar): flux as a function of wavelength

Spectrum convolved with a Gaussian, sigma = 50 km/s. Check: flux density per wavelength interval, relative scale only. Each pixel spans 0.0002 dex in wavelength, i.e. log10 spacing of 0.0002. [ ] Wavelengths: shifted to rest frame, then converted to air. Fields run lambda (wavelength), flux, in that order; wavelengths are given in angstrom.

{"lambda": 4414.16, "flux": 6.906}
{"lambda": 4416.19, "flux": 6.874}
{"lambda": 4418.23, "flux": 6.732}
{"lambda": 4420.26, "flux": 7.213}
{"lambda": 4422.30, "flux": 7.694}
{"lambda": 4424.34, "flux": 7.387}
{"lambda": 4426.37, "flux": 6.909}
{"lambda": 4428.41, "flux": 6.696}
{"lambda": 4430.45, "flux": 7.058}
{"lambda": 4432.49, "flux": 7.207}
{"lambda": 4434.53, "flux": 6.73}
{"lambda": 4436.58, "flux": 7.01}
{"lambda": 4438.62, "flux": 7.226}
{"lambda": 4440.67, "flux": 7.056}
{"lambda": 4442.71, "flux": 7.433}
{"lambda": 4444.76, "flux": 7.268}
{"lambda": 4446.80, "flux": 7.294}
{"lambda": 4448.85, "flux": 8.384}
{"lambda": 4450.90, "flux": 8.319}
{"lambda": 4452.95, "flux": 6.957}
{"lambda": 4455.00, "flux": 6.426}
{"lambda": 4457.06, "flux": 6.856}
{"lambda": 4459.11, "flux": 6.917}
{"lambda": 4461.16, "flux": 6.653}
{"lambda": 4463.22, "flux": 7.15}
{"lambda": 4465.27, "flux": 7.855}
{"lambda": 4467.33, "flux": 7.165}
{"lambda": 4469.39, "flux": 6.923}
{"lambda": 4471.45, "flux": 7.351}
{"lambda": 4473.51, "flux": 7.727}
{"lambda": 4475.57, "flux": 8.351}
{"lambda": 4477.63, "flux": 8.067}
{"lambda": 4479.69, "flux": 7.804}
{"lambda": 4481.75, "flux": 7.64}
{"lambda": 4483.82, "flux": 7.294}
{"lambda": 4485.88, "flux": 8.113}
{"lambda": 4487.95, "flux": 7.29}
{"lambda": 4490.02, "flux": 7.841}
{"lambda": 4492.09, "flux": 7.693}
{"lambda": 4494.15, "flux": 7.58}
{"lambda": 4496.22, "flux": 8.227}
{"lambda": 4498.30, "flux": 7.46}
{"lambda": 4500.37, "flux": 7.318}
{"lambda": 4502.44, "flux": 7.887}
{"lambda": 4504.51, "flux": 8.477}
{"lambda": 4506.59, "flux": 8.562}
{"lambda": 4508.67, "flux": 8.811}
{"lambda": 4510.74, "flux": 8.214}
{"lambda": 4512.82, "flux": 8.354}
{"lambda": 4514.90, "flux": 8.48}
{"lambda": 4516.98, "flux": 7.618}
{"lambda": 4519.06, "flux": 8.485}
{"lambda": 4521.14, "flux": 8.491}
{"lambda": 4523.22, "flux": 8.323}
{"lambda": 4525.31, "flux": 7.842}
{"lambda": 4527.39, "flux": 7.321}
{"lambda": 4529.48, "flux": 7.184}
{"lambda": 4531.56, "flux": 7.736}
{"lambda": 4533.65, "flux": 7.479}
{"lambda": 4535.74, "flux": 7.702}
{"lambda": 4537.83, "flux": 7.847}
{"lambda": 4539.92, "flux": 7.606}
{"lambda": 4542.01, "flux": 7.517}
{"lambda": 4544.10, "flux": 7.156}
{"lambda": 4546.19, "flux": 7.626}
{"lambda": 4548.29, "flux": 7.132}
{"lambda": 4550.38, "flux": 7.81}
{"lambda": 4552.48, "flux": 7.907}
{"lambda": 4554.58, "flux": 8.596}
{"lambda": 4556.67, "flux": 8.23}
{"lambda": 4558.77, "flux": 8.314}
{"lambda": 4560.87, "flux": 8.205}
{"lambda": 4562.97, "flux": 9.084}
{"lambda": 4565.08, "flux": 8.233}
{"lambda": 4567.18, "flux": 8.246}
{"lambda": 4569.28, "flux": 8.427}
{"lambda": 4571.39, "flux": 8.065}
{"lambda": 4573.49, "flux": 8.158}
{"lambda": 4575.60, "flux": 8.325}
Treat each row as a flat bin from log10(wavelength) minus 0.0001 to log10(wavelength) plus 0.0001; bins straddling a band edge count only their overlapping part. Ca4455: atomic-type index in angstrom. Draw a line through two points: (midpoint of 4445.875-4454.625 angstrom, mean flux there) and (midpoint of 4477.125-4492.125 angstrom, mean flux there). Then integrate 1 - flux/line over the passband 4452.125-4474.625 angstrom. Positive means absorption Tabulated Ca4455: 1.7 angstrom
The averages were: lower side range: 7.64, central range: 7.09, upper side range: 7.71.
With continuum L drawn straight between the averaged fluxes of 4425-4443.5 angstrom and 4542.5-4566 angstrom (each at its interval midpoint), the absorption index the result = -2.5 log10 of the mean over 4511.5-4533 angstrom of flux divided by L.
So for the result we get -0.03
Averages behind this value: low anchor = 7.04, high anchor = 8.01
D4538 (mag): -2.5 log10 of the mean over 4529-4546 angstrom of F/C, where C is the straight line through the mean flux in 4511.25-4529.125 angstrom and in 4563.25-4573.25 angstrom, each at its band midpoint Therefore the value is 0.08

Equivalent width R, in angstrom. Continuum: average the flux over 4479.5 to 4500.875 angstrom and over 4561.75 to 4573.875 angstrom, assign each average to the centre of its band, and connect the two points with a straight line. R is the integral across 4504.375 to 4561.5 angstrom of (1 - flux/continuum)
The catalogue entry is 0.68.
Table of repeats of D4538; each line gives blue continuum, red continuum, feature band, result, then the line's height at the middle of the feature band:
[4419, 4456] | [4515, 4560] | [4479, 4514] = -0.05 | 7.58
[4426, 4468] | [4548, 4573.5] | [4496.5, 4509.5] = -0.05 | 7.69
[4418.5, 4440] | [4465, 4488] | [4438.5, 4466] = 0.01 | 7.36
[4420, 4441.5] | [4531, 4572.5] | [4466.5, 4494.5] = -0.03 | 7.45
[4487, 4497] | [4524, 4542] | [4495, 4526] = -0.07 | 7.66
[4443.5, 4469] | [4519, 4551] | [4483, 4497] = -0.04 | 7.44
